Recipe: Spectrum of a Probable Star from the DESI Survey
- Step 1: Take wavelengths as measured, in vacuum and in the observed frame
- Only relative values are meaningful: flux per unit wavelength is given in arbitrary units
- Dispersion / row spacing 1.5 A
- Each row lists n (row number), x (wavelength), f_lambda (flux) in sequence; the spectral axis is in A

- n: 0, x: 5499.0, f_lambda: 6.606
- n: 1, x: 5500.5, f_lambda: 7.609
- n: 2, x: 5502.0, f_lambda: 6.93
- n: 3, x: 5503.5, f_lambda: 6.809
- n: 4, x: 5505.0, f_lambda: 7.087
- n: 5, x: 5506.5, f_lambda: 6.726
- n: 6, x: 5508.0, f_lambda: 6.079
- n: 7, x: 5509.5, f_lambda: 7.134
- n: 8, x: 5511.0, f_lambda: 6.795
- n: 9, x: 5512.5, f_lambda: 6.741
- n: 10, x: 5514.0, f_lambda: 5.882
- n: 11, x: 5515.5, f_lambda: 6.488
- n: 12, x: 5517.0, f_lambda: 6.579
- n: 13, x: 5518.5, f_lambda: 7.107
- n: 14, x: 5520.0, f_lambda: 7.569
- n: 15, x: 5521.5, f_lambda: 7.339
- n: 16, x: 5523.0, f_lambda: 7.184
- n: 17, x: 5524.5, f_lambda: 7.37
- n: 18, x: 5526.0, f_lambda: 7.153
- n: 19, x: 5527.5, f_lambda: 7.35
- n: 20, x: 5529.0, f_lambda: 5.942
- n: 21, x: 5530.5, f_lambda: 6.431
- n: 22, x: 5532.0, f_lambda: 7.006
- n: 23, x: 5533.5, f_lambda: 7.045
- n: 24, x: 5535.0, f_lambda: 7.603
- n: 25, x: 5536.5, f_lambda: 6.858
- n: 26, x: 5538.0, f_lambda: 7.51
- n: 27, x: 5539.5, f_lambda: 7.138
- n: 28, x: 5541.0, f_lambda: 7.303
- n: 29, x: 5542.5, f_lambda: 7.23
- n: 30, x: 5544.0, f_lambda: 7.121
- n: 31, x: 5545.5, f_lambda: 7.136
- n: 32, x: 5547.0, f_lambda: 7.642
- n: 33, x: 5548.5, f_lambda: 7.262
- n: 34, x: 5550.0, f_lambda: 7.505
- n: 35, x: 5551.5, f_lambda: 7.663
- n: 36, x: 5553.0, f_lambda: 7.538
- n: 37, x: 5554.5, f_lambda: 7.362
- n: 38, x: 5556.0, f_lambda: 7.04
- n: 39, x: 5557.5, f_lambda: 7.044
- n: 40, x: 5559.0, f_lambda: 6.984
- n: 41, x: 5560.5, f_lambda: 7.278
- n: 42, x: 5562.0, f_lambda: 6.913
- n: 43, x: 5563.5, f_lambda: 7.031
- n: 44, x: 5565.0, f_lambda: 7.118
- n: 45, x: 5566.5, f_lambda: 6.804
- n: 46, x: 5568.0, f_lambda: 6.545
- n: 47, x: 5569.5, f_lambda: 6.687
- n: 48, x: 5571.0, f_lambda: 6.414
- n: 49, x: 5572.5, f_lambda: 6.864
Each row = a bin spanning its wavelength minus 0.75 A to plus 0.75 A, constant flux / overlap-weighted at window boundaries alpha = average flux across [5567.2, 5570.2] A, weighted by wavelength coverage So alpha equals 6.62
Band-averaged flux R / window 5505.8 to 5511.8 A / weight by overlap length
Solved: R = 6.68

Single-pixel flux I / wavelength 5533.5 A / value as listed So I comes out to 7.045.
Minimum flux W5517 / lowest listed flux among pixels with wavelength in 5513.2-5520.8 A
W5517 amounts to 5.882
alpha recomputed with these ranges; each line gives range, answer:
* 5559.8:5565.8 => 7.08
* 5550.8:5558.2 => 7.33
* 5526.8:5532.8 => 6.68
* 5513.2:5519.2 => 6.51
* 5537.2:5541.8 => 7.31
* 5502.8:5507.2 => 6.88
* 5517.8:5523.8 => 7.3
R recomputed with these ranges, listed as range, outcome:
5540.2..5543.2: 7.26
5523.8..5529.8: 6.95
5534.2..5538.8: 7.32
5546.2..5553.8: 7.52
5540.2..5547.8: 7.29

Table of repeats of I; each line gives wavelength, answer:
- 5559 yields 6.984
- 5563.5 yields 7.031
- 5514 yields 5.882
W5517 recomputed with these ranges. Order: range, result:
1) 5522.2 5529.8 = 5.942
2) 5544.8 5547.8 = 7.136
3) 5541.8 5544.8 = 7.121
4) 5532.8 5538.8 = 6.858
